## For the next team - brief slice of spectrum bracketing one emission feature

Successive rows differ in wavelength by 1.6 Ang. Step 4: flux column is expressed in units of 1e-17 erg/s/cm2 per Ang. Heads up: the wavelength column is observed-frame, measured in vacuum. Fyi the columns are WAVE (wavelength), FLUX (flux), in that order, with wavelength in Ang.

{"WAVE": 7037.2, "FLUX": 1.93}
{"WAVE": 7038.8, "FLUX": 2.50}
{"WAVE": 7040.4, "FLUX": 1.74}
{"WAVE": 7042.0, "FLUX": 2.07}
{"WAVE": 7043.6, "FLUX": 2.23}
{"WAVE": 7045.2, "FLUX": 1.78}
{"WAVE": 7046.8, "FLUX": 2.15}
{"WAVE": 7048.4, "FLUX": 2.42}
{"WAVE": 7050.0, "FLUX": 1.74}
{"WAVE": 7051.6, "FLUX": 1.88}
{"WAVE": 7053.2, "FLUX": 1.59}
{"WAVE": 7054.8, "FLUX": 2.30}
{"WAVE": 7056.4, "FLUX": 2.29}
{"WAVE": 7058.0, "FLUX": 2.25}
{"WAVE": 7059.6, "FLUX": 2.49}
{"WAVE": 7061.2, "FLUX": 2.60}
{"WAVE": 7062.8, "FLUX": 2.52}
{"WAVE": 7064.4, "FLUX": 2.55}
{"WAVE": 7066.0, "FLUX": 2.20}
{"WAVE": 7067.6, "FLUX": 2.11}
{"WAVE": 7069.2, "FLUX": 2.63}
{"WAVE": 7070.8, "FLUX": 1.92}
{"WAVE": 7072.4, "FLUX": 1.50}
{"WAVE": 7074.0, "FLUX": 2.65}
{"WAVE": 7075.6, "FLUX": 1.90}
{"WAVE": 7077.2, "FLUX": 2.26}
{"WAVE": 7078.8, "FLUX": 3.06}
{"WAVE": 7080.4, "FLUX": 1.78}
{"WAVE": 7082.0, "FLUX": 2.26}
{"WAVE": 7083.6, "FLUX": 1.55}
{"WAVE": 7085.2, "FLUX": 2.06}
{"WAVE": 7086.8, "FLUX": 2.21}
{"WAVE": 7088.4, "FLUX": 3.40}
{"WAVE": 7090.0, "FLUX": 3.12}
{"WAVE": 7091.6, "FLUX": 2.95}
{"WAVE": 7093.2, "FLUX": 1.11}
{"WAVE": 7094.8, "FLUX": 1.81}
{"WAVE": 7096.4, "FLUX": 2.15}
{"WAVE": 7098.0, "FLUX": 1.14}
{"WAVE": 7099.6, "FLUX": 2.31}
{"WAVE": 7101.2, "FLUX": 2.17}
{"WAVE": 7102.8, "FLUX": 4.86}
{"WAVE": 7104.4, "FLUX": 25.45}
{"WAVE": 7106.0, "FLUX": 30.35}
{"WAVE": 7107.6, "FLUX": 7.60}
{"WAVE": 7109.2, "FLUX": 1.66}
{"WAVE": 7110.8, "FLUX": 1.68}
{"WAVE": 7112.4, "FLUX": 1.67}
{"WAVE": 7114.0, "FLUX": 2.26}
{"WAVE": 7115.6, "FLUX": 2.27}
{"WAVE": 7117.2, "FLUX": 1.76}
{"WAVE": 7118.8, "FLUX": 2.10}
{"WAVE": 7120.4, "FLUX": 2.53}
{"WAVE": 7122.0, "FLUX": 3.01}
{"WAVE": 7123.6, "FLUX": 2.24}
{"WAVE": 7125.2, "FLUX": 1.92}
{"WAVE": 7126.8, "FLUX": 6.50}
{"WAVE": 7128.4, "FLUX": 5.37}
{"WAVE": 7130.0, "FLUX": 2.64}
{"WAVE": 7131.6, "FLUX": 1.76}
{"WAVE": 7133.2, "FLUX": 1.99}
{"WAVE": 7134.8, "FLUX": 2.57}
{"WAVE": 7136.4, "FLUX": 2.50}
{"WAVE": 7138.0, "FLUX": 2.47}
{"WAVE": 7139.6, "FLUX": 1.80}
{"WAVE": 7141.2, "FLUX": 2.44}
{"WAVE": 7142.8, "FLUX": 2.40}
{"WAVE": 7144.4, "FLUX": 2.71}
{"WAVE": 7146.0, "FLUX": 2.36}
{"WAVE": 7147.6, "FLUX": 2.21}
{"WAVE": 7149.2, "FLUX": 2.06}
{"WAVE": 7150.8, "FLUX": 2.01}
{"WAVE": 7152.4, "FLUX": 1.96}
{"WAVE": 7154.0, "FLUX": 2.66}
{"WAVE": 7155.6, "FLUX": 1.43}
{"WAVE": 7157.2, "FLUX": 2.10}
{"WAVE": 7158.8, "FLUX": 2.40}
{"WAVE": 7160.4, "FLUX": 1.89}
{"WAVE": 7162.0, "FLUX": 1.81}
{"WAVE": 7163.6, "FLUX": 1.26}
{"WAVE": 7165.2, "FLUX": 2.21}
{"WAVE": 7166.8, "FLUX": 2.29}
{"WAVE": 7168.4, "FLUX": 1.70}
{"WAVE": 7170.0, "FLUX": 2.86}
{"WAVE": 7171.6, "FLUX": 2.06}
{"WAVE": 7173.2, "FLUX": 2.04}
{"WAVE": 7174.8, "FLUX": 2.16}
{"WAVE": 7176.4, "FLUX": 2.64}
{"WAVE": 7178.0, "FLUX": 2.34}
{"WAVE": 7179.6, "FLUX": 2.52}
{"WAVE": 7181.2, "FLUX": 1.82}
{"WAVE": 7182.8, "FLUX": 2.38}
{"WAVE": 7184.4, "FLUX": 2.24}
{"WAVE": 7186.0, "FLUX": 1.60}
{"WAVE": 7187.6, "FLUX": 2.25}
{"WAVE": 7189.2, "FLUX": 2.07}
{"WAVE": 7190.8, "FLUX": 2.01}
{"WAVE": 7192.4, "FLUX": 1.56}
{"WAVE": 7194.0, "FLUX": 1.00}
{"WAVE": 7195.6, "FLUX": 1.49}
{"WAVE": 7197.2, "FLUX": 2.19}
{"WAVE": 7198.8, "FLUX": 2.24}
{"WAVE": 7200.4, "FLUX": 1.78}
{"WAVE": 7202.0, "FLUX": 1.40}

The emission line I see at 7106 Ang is H-alpha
